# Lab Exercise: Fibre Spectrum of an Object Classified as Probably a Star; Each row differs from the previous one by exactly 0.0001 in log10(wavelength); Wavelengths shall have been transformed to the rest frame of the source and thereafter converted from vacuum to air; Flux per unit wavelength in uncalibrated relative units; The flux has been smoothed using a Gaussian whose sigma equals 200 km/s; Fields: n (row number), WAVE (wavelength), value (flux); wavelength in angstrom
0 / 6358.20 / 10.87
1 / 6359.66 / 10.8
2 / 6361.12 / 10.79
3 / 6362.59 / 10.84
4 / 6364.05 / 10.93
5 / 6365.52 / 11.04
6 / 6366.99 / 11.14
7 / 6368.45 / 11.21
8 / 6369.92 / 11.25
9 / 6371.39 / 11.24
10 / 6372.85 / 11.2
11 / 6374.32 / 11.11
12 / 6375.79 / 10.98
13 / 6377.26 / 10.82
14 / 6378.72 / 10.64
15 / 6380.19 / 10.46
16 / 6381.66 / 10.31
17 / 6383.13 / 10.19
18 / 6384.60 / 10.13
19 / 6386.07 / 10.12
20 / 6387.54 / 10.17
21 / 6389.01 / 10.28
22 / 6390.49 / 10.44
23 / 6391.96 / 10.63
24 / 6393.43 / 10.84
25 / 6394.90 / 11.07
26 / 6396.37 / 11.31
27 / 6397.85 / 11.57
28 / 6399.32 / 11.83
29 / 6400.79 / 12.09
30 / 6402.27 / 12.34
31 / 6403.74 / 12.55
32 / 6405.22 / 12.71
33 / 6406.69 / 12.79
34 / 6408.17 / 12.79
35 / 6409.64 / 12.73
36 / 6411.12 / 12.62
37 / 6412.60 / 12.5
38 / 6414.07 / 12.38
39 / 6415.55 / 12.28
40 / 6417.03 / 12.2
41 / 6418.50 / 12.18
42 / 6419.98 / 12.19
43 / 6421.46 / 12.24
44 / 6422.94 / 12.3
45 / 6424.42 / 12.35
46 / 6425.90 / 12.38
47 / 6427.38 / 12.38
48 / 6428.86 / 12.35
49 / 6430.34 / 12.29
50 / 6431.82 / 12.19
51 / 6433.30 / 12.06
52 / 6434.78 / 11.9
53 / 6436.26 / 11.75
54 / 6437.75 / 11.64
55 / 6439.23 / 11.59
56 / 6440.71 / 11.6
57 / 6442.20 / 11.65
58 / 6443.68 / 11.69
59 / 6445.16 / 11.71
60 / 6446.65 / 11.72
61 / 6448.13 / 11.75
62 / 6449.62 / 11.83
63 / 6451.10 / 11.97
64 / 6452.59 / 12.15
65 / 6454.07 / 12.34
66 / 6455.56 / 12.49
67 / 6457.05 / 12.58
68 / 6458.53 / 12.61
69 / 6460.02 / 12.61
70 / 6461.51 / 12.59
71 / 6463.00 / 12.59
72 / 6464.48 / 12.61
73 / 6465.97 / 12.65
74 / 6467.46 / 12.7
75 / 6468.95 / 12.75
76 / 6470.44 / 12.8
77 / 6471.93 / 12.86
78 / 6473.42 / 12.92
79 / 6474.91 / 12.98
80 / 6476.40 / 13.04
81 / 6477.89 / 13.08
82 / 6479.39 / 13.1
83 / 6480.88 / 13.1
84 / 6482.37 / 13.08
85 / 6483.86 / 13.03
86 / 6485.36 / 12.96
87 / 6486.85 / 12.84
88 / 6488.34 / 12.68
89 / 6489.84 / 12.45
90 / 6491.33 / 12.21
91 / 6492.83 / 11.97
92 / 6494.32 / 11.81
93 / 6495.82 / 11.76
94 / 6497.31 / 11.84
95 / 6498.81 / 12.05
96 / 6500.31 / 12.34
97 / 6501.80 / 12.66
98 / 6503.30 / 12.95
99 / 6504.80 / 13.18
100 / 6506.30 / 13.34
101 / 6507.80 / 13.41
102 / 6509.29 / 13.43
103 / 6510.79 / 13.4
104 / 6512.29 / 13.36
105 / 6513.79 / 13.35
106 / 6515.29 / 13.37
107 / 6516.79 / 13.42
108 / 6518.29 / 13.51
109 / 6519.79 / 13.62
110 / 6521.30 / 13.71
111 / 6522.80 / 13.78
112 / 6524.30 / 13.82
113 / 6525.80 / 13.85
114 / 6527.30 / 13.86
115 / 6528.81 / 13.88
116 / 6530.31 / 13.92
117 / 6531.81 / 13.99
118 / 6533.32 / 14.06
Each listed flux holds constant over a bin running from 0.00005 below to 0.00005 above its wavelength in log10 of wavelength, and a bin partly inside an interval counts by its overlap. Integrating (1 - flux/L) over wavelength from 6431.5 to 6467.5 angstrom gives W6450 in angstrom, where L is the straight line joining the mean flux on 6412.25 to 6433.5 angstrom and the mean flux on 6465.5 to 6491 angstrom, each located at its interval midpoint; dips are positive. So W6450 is 1.33 angstrom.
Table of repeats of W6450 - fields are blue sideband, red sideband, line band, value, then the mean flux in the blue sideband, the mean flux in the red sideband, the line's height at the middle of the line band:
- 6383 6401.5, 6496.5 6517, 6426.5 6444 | -0.4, 10.8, 13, 11.6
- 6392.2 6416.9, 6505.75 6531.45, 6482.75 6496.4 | 0.8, 12.1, 13.6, 13.2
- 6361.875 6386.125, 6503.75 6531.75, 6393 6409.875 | -1.0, 10.8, 13.6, 11.3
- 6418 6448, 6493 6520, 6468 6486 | -0.6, 12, 12.9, 12.5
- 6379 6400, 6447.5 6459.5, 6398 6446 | -3.1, 10.7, 12.2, 11.5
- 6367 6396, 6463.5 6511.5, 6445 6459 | -0.1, 10.7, 12.7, 12.1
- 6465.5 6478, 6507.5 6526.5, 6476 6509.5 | 1.2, 12.9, 13.5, 13.2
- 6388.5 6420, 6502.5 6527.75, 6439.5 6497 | 1.7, 11.9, 13.5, 12.8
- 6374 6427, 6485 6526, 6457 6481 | -0.6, 11.6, 13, 12.5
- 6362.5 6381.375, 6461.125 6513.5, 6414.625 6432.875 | -0.8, 11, 12.8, 11.8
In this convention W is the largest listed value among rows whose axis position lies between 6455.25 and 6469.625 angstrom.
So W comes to 12.75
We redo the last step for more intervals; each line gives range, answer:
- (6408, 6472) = 12.86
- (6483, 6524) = 13.78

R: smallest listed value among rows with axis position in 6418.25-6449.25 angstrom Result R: 11.59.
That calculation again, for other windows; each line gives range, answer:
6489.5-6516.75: 11.76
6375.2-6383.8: 10.19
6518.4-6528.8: 13.62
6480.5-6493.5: 11.97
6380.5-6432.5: 10.12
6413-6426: 12.18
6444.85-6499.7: 11.71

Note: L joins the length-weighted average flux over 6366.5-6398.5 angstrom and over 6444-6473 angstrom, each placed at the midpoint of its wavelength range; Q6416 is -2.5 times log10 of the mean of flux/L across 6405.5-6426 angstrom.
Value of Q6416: -0.09 mag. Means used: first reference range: 10.8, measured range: 12.4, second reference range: 12.4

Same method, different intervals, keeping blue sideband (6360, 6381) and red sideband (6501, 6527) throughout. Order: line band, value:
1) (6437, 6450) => 0.05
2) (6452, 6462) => 0.00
